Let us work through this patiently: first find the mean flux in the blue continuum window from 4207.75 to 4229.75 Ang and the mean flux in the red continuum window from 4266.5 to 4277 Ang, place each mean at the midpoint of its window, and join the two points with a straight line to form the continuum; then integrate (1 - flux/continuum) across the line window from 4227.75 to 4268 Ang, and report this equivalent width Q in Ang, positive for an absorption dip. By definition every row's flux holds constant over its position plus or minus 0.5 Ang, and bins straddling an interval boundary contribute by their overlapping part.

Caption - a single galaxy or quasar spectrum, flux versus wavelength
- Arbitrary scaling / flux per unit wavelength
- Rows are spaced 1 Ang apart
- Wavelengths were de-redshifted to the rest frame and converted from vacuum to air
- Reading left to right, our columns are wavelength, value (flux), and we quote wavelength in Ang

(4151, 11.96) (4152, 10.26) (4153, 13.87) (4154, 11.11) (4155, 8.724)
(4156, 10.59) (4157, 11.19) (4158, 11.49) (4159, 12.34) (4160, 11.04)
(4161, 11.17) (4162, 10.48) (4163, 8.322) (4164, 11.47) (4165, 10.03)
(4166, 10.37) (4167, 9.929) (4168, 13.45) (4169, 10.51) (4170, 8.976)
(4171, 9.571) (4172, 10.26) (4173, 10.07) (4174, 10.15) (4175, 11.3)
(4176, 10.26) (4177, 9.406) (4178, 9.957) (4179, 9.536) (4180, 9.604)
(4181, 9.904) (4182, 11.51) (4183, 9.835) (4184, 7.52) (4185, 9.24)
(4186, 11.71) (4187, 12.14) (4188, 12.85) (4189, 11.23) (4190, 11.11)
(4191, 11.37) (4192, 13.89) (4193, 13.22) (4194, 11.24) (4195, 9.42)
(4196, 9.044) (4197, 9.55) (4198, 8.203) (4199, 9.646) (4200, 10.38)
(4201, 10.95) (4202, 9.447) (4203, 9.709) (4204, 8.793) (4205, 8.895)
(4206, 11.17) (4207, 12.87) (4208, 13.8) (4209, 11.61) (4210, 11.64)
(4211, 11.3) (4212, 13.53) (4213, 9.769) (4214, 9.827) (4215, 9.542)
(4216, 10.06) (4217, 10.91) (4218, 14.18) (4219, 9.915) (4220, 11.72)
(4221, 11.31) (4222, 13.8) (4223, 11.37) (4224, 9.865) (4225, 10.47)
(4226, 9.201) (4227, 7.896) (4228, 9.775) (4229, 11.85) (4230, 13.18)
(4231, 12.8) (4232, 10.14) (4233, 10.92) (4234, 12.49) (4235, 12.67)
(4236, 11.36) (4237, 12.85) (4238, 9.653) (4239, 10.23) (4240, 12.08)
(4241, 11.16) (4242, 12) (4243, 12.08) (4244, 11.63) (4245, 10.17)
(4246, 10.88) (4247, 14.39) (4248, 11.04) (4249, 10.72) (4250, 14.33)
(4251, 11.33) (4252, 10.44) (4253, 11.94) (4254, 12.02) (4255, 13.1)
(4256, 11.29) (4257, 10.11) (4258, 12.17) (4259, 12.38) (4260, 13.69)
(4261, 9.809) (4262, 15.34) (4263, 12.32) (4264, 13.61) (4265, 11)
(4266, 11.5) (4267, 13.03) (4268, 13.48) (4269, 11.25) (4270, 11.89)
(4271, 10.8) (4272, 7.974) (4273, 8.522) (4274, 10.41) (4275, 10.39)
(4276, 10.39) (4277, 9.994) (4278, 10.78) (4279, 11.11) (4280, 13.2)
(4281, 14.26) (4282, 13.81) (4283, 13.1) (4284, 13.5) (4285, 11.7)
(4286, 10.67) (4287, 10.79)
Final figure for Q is -3.6 Ang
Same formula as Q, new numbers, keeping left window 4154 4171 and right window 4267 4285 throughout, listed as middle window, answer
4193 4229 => 1.1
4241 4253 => -0.5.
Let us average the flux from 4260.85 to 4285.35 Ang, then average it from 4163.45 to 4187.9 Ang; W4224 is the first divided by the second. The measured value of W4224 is 1.14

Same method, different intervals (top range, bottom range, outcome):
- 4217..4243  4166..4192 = 1.08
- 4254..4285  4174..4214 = 1.11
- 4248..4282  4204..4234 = 1.05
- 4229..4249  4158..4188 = 1.12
